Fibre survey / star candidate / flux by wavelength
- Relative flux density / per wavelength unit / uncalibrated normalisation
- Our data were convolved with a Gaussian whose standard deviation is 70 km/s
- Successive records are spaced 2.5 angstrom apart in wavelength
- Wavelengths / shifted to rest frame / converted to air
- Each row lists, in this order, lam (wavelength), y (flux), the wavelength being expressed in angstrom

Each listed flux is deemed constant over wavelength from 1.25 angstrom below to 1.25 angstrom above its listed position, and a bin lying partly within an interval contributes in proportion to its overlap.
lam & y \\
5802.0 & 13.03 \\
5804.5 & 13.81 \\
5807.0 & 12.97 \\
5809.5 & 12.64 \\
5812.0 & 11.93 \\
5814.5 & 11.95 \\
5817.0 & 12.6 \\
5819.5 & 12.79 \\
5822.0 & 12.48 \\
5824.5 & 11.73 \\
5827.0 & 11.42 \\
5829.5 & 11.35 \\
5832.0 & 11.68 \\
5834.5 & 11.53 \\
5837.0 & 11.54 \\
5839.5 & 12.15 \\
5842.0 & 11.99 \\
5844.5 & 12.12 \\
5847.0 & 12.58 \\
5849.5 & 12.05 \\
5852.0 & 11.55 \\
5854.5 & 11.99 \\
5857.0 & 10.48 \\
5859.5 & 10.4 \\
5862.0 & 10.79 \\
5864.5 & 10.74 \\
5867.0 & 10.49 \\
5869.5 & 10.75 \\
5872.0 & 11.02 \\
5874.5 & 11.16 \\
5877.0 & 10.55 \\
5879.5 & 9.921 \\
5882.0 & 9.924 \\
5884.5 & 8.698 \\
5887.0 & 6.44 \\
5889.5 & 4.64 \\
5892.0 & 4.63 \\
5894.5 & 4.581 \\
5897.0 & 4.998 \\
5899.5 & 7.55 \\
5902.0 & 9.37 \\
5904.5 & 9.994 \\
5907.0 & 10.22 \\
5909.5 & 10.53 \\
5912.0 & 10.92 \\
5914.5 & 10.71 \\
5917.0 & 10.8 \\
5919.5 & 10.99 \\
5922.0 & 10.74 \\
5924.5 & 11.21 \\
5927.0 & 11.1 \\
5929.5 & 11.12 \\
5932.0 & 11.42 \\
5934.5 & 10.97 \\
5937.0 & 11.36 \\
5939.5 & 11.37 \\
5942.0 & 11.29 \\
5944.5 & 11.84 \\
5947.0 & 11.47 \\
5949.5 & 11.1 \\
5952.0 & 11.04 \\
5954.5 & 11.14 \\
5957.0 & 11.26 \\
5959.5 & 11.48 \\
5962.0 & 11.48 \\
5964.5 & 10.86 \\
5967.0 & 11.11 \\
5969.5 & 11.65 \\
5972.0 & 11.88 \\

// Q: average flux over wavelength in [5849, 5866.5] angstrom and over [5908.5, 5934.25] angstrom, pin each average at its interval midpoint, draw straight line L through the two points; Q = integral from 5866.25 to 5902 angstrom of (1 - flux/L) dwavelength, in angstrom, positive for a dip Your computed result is 9.0 angstrom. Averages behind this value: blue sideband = 11.1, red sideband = 11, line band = 8.25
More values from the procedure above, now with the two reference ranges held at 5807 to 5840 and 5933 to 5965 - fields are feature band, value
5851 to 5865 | 1.0 angstrom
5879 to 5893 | 5.3 angstrom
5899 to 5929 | 2.8 angstrom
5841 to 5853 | -0.2 angstrom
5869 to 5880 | 0.9 angstrom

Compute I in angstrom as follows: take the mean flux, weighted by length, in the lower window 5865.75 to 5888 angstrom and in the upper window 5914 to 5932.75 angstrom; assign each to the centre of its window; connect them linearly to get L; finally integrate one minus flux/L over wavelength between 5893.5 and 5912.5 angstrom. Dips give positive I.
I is 3.8 angstrom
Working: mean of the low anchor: 9.92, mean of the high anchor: 11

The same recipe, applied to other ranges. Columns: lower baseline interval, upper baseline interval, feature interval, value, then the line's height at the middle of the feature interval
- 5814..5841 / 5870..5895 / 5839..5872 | -4.1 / 10.1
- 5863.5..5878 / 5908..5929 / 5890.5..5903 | 5.4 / 10.8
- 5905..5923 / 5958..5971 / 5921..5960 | -0.8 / 11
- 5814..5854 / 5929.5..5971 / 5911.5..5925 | 0.7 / 11.5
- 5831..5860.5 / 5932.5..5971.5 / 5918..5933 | 0.4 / 11.4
